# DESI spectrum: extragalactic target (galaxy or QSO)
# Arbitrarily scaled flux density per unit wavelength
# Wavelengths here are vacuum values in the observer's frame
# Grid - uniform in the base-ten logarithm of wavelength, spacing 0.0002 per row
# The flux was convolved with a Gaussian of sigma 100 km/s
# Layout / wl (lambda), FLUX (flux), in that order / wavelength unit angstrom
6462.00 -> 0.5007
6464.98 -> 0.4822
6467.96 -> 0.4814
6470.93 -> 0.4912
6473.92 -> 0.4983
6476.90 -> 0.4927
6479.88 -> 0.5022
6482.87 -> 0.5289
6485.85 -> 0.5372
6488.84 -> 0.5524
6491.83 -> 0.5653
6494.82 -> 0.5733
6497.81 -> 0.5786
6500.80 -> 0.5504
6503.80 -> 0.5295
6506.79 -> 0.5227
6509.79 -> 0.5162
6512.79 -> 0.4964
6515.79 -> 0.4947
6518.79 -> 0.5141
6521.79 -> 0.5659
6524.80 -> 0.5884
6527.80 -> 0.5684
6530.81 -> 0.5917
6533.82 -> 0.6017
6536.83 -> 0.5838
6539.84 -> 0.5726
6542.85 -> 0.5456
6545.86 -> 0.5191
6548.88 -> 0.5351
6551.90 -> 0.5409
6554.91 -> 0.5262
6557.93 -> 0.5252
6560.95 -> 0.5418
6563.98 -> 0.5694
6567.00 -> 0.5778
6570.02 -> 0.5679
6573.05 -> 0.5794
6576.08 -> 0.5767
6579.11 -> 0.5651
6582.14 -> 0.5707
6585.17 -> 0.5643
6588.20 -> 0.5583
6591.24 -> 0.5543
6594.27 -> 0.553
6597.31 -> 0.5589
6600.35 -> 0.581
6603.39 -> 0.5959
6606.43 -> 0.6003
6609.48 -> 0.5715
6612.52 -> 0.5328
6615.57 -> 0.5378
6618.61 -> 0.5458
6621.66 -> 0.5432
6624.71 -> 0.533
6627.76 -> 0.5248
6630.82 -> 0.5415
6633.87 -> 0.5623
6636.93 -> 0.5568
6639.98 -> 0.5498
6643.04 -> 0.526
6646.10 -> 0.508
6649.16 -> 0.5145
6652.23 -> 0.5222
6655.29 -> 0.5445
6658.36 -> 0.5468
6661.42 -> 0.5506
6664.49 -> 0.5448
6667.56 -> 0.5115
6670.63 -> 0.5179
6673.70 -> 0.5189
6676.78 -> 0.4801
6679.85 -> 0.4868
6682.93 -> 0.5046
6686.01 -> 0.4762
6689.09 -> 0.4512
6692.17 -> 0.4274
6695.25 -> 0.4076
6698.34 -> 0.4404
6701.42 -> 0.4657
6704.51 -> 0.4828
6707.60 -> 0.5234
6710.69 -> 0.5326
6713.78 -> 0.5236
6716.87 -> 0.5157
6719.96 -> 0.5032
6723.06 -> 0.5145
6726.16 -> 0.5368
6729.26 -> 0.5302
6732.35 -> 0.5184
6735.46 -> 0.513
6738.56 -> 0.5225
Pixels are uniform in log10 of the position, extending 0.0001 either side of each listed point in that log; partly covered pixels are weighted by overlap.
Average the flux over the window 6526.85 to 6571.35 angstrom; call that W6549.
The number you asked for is 0.558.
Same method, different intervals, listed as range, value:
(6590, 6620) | 0.563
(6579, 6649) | 0.553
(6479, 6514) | 0.539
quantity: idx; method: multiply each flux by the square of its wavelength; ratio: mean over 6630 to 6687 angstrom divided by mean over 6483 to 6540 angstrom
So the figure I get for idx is 0.99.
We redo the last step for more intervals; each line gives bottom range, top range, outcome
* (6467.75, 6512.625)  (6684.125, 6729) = 0.98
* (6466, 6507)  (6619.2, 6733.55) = 1.03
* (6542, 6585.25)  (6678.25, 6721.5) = 0.91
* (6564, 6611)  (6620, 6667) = 0.96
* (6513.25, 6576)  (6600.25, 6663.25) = 1.01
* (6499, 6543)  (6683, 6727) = 0.93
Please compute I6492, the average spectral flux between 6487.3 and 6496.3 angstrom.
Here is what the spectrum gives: 0.563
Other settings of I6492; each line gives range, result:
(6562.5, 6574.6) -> 0.574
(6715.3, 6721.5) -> 0.51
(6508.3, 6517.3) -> 0.502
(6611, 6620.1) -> 0.539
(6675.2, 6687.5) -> 0.487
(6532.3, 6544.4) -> 0.576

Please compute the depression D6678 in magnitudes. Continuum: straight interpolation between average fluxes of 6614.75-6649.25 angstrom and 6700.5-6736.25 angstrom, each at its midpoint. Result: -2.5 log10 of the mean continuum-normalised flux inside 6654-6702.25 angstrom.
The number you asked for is 0.07 mag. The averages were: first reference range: 0.538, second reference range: 0.514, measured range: 0.492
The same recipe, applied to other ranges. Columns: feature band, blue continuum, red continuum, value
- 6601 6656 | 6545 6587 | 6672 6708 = -0.07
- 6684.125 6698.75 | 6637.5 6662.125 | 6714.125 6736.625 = 0.19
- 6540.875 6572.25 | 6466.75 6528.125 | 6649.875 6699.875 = -0.06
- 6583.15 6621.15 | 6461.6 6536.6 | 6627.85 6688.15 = -0.07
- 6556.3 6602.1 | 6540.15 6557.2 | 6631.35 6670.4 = -0.05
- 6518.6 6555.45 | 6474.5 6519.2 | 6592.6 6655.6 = -0.05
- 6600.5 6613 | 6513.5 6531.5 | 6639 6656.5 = -0.09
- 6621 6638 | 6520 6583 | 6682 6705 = -0.08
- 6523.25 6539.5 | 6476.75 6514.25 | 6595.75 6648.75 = -0.09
